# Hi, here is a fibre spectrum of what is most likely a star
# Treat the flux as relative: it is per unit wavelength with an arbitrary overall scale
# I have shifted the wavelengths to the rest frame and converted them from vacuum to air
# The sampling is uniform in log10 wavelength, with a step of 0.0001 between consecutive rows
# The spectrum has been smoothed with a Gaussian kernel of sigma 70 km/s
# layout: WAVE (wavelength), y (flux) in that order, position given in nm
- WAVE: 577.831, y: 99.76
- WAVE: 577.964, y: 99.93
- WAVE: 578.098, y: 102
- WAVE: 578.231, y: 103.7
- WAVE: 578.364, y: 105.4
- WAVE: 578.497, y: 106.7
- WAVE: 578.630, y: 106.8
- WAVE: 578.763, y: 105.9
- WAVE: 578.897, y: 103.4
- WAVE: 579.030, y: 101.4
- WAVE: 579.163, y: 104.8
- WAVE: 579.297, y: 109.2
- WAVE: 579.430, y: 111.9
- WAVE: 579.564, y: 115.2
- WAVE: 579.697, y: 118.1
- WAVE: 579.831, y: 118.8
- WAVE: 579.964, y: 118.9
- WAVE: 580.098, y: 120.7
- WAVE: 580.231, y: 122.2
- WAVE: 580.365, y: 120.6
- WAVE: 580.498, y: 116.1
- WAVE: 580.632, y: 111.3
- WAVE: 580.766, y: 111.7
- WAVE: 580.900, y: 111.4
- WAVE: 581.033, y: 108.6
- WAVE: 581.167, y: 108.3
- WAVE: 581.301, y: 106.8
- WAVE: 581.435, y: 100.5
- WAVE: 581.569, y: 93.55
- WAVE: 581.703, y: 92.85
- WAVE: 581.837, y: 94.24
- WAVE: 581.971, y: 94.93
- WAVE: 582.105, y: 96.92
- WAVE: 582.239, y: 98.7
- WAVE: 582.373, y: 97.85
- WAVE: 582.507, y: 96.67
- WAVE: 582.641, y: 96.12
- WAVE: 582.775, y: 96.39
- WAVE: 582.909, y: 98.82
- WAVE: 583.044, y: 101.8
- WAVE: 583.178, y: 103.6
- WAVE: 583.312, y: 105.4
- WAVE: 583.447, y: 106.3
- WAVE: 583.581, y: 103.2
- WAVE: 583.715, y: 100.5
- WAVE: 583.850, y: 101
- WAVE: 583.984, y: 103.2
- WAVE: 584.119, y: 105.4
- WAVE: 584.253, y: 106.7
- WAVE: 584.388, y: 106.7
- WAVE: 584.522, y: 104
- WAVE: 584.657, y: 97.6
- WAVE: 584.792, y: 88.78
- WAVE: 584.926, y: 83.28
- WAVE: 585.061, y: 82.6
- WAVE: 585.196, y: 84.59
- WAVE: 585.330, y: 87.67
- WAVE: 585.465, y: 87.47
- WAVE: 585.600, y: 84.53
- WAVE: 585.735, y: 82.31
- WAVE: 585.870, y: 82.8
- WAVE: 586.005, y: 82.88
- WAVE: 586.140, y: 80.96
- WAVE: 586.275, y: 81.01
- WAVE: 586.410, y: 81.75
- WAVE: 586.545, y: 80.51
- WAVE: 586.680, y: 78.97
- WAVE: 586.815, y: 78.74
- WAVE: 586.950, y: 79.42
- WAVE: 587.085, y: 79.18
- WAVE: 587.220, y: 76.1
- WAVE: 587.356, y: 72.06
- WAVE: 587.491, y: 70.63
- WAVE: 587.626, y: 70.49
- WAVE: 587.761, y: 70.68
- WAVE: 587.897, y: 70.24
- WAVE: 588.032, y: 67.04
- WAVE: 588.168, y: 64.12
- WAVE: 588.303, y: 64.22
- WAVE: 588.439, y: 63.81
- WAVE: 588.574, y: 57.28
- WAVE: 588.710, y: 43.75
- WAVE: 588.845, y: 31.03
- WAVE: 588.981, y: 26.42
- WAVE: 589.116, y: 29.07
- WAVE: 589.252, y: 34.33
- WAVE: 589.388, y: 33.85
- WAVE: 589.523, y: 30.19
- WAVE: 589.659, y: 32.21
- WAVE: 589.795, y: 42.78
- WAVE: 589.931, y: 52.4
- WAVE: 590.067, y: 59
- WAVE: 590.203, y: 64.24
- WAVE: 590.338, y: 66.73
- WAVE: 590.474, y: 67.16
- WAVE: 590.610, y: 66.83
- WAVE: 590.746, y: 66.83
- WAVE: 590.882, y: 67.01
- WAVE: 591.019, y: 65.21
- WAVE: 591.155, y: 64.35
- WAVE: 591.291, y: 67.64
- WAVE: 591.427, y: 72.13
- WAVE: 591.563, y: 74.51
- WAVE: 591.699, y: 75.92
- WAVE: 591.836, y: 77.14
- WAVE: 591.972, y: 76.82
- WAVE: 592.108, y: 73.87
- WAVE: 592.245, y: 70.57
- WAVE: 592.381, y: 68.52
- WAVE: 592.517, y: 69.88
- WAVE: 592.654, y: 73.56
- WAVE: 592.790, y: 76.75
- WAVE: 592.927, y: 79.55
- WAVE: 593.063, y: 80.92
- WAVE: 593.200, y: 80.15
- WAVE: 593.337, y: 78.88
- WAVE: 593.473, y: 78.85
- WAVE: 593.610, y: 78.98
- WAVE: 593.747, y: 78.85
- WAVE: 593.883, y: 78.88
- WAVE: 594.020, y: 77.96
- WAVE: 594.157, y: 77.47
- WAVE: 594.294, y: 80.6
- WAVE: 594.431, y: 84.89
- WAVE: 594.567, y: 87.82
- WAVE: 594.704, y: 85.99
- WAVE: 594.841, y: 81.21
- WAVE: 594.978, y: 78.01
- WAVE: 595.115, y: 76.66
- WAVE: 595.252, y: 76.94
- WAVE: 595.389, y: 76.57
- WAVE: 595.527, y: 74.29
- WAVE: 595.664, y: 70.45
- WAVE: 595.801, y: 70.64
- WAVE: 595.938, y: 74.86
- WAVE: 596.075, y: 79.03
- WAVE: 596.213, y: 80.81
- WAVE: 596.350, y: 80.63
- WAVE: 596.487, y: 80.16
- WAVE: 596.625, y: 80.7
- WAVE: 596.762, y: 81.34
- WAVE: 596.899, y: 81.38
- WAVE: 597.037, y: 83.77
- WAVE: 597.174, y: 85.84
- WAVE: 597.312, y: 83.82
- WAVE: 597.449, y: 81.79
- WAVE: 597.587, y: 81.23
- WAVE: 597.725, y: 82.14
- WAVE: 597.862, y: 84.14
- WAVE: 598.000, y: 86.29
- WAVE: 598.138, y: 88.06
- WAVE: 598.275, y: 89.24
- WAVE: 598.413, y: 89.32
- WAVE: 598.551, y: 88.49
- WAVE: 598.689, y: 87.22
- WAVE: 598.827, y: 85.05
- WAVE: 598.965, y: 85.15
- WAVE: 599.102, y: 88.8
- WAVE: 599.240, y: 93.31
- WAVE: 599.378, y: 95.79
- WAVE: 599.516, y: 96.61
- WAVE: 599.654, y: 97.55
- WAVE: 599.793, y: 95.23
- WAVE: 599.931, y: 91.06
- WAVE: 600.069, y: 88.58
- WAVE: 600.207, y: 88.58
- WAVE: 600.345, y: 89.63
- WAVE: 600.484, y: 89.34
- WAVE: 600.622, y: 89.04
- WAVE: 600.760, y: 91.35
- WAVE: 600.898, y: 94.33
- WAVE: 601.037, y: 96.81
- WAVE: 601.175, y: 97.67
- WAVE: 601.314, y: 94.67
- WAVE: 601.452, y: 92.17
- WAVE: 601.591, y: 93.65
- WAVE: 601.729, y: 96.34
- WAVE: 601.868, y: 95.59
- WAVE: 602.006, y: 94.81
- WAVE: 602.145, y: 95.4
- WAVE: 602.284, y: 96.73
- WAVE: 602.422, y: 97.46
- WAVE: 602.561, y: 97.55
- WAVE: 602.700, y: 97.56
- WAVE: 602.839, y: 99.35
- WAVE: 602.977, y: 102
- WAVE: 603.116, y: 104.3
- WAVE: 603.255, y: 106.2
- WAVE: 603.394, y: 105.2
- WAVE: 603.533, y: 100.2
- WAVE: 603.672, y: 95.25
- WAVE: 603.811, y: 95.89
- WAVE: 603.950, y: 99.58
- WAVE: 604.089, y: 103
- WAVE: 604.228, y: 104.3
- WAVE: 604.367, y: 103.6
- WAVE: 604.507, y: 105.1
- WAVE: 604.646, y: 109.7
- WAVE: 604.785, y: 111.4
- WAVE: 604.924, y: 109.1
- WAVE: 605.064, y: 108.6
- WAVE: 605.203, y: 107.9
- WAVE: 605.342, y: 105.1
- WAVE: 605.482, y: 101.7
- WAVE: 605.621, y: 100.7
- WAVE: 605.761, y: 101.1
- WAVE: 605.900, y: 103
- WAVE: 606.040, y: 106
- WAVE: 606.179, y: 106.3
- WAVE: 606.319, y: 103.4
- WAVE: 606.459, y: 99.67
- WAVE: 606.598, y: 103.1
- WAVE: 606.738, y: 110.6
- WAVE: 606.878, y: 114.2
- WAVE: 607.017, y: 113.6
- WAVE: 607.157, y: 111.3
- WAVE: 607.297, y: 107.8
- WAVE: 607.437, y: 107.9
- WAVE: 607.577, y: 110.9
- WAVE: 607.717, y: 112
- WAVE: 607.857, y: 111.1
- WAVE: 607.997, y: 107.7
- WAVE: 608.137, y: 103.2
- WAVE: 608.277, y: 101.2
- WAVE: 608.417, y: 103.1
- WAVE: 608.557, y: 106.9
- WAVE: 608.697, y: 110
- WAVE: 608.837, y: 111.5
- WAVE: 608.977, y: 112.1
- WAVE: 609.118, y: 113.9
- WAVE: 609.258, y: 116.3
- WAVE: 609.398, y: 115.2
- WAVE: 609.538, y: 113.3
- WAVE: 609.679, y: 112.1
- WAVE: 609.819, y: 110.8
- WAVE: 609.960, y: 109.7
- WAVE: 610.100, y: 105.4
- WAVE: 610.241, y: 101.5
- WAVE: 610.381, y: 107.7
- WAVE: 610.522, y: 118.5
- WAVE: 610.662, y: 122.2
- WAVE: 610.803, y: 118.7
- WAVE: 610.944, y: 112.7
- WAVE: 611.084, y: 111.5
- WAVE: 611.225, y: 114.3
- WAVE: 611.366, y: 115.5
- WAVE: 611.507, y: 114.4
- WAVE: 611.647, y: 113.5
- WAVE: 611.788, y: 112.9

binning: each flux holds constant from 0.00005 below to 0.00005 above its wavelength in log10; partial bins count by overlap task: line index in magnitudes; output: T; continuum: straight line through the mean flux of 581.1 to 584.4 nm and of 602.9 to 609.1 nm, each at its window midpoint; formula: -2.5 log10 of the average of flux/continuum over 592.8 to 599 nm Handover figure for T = 0.265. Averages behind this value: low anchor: 101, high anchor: 106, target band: 81.2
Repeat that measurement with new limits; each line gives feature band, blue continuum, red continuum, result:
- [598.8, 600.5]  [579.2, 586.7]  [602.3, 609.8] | 0.14 mag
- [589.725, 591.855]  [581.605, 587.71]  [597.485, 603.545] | 0.37 mag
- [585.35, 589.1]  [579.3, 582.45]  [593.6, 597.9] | 0.34 mag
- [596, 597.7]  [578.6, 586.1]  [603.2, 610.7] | 0.27 mag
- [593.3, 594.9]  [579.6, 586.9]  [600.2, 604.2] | 0.20 mag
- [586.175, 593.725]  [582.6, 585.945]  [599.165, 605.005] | 0.42 mag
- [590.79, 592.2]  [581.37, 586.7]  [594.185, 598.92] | 0.21 mag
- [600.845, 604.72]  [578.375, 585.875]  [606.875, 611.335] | 0.10 mag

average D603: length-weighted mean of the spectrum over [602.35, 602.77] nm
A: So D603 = 97.5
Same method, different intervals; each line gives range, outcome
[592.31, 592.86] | 72.2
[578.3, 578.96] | 106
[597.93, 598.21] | 87.2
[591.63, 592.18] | 75.8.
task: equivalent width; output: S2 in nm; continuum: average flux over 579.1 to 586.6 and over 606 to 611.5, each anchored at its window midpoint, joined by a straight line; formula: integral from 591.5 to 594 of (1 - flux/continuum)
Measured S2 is 0.665 nm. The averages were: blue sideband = 100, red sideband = 110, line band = 76.3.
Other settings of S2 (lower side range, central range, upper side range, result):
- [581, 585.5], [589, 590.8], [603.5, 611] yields 0.93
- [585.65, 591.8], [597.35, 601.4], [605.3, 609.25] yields -0.05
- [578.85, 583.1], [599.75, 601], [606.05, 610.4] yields 0.20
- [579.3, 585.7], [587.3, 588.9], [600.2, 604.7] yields 0.62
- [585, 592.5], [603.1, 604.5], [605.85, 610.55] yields -0.04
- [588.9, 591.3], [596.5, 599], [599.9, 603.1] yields -0.13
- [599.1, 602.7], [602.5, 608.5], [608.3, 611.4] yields -0.11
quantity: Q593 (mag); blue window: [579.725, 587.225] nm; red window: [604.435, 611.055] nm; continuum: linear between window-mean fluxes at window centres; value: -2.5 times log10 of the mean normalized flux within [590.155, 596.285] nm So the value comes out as 0.33 mag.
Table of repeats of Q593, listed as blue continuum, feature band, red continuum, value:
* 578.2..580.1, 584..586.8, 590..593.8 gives 0.04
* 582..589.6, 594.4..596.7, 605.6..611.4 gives 0.18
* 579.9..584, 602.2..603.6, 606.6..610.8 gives 0.09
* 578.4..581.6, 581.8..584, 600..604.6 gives 0.10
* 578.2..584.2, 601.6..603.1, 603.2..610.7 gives 0.10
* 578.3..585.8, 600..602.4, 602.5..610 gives 0.13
